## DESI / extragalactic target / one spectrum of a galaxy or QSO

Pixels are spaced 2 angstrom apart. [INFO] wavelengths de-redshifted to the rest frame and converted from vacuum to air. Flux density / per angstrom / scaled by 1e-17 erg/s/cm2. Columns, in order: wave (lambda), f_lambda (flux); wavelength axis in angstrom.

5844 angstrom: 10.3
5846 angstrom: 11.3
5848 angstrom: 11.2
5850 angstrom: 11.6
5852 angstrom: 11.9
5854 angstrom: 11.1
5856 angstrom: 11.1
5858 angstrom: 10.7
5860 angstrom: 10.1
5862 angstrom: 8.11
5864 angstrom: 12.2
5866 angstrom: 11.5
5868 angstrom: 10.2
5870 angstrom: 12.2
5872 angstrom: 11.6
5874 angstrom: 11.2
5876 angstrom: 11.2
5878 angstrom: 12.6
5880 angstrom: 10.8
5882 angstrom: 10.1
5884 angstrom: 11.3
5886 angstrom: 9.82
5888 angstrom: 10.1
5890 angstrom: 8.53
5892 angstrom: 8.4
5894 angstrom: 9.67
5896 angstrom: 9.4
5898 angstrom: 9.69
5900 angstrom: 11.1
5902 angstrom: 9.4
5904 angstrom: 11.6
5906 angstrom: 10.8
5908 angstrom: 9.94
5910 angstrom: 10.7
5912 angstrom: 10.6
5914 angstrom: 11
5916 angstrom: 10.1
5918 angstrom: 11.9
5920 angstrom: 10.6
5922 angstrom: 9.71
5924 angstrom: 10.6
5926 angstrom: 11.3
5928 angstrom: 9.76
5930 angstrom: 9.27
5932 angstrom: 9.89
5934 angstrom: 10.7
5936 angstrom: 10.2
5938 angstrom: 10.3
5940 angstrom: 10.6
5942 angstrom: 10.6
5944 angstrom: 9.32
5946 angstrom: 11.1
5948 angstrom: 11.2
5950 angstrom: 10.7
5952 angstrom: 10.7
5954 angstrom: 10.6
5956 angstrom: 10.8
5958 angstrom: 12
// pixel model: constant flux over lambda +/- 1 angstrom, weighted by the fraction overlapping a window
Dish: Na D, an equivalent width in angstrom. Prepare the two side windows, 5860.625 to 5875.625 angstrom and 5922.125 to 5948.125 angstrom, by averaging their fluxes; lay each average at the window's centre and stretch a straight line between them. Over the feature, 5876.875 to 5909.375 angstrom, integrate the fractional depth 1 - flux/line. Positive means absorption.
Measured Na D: 1.6 angstrom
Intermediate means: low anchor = 11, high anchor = 10.3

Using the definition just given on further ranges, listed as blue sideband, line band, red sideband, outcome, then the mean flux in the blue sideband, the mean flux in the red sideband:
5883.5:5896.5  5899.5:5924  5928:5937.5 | -2.1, 9.55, 10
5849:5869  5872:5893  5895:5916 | 0.3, 10.9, 10.4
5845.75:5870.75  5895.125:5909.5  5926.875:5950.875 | 0.4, 11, 10.3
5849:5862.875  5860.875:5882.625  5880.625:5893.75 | -1.9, 10.7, 9.74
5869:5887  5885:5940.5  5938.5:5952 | 3.5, 11.2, 10.6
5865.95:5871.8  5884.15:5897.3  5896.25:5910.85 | 1.6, 11.3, 10.4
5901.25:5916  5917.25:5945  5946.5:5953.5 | 1.0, 10.6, 10.9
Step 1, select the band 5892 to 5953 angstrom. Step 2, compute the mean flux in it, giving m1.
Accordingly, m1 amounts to 10.4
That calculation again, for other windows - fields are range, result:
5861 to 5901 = 10.5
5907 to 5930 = 10.5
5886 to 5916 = 10.1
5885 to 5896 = 9.31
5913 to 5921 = 10.9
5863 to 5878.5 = 11.6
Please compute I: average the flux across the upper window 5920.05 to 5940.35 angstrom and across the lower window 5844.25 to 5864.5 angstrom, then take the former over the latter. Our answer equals 0.94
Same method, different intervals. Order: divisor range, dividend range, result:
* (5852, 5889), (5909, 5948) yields 0.96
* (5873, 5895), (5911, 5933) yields 1.01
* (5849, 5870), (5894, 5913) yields 0.95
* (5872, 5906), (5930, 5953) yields 1.01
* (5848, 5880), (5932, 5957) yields 0.95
